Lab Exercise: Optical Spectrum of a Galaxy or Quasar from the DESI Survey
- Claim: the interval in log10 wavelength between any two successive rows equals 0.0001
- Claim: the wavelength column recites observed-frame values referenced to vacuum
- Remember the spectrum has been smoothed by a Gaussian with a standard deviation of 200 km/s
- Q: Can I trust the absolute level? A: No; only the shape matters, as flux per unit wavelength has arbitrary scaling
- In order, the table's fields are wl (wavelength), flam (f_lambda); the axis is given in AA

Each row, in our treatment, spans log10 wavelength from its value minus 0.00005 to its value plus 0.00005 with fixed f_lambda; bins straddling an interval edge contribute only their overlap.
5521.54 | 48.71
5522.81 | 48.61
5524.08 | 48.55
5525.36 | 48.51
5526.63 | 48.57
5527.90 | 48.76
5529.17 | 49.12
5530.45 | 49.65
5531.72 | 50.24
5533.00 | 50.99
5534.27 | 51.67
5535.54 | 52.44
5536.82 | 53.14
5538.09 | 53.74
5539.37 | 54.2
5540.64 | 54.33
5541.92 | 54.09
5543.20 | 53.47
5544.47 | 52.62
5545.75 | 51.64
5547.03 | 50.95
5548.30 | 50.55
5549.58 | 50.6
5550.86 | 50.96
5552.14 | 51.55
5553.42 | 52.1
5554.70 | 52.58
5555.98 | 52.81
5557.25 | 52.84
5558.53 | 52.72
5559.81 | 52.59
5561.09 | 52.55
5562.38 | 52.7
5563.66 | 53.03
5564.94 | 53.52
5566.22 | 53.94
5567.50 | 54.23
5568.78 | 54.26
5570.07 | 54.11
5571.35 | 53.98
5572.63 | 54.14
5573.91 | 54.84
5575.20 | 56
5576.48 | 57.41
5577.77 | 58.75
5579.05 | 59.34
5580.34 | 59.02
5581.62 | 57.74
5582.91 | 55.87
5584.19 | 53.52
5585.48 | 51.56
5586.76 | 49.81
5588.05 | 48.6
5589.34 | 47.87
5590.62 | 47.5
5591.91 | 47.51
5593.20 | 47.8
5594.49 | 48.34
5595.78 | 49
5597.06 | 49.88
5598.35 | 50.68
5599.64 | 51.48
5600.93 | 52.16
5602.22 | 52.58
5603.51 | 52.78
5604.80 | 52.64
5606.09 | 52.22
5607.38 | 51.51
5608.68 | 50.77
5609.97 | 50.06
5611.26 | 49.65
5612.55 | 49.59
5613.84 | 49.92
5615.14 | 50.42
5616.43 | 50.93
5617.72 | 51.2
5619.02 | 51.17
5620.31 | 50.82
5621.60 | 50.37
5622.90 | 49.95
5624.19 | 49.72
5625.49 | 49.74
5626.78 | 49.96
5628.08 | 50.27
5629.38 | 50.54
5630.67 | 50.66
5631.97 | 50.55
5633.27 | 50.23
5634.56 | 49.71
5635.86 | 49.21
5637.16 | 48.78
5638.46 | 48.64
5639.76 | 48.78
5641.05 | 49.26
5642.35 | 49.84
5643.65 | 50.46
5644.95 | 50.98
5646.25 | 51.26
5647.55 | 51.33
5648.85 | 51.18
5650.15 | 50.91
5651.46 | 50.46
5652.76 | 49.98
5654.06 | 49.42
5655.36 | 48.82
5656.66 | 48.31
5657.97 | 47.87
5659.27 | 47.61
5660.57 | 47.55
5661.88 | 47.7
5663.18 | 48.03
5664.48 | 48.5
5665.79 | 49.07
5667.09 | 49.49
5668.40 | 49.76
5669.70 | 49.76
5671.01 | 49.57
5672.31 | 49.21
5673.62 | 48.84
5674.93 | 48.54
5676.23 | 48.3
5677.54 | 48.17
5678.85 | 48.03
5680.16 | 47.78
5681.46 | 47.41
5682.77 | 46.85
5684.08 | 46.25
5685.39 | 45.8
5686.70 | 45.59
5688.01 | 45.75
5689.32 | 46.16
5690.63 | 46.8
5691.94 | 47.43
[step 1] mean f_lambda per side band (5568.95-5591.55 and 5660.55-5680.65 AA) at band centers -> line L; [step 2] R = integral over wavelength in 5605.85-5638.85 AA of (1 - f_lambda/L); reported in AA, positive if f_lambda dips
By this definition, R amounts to 0.8 AA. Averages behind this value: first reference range 54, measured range 50.2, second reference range 48.7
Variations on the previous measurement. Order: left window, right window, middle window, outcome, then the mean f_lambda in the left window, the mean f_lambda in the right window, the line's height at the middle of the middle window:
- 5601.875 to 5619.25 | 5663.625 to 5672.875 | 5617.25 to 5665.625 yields 0.4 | 51.1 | 49.3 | 50.1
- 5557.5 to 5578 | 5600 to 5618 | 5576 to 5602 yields 0.2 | 54.2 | 51.2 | 52.6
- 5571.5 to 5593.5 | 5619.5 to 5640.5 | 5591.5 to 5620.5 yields 0.6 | 53.5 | 49.9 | 51.7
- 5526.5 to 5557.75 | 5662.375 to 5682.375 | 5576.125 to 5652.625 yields -1.5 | 51.8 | 48.7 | 50.1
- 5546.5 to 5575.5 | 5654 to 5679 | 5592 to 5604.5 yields 0.2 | 52.9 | 48.6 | 51.4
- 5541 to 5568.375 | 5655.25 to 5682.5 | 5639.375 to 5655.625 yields -0.3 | 52.5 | 48.5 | 49.2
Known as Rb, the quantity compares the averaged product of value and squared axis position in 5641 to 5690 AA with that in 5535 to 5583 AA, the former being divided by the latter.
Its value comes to 0.94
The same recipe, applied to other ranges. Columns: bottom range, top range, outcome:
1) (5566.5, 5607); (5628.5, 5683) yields 0.96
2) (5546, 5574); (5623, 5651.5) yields 0.98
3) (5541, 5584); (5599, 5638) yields 0.96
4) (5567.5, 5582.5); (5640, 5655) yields 0.92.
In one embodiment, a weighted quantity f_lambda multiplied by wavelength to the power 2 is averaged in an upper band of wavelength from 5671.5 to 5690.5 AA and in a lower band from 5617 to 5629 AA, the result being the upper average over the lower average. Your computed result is 0.96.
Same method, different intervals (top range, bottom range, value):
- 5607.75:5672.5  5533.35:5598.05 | 0.97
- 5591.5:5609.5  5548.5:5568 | 0.98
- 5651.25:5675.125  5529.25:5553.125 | 0.98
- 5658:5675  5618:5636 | 0.98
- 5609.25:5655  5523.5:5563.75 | 1.00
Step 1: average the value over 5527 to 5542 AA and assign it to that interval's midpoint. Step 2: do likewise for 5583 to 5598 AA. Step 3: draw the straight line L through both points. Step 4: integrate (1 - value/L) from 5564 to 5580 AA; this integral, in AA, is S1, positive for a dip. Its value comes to -1.6 AA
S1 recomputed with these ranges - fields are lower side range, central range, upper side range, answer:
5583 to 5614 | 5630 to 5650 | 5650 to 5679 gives -0.27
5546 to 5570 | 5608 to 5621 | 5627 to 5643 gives 0.00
